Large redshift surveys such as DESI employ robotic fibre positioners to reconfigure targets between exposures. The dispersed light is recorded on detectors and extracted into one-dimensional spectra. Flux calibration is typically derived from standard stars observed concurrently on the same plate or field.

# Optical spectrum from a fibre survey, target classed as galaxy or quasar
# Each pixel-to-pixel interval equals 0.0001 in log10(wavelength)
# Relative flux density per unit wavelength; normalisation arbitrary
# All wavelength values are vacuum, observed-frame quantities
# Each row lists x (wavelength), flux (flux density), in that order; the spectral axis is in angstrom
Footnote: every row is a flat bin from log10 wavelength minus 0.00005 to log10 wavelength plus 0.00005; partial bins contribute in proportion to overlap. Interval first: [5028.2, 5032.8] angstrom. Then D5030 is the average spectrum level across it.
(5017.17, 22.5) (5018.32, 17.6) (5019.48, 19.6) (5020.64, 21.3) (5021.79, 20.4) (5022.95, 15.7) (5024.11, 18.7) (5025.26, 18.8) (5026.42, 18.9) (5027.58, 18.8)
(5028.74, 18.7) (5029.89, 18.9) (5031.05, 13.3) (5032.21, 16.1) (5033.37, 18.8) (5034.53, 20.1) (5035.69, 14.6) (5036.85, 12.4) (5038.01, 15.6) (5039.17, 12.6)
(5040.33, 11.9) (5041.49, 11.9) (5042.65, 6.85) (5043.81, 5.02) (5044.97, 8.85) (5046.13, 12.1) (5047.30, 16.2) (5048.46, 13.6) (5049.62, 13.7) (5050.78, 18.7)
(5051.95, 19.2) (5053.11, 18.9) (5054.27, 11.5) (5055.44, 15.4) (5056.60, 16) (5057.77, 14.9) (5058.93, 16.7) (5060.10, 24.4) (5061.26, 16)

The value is 16.8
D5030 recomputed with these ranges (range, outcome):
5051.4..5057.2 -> 16.2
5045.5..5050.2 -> 13.8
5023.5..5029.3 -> 18.8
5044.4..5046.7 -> 10.5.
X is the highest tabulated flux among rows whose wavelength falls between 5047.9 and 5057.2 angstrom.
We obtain 19.2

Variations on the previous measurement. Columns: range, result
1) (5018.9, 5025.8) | 21.3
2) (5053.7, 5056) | 15.4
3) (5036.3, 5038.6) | 15.6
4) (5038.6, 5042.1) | 12.6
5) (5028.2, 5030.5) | 18.9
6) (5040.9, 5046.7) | 12.1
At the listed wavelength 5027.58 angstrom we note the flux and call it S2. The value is 18.8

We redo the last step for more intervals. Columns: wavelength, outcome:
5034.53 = 20.1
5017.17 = 22.5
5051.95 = 19.2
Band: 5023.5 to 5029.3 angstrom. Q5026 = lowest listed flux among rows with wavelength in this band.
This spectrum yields 18.7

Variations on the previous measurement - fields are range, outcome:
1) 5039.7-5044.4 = 5.02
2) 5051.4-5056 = 11.5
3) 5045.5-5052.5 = 12.1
